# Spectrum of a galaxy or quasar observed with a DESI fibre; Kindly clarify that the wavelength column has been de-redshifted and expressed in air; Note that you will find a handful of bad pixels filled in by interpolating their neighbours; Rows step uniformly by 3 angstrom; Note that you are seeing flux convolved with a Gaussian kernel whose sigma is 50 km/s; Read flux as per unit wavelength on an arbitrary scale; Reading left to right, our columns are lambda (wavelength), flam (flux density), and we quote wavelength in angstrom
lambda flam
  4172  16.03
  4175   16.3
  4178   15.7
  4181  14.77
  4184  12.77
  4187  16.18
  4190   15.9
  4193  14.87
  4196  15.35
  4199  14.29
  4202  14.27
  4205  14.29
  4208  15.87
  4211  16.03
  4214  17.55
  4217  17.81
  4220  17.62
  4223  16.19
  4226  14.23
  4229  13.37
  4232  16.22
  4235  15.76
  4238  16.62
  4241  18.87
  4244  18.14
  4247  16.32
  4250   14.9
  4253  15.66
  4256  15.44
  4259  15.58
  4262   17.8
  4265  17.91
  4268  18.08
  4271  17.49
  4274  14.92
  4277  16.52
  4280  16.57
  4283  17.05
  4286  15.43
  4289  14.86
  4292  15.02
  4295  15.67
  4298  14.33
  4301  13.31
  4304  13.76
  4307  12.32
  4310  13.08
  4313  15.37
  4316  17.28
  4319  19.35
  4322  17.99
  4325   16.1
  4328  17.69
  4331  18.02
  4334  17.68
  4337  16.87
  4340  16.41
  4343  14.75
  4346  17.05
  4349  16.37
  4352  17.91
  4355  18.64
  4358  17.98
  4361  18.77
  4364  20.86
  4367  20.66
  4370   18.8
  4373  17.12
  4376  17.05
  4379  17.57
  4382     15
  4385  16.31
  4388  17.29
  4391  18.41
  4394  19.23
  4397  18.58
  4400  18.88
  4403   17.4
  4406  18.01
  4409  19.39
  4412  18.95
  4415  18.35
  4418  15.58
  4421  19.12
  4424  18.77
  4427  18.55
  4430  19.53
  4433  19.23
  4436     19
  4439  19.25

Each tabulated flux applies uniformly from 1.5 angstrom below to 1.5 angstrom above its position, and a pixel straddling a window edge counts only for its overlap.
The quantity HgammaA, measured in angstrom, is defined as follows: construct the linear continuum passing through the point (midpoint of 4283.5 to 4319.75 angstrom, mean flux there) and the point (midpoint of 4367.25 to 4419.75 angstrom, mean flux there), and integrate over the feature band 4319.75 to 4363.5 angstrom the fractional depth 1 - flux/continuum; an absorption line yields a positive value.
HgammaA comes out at -3.3 angstrom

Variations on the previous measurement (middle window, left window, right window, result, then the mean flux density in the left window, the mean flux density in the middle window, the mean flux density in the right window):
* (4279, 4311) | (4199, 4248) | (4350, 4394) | 4.5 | 16.1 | 14.7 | 18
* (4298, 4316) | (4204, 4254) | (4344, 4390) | 3.3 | 16.2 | 13.9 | 17.8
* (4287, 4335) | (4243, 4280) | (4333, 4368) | 4.3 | 16.5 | 15.7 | 17.8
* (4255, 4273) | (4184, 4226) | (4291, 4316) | -2.7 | 15.7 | 17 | 14.3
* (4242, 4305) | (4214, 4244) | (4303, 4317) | -2.9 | 16.5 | 16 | 14.3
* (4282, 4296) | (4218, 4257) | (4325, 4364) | 1.0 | 16.1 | 15.6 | 17.4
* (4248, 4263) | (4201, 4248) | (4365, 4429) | 0.7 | 16.2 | 15.8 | 18.1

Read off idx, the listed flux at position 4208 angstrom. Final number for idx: 15.87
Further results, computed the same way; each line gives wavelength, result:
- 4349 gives 16.37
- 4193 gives 14.87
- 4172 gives 16.03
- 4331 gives 18.02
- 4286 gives 15.43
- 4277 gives 16.52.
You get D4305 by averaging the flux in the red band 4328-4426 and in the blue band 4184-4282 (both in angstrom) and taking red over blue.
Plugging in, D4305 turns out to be 1.11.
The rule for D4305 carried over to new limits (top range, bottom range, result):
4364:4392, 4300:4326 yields 1.15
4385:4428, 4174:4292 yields 1.14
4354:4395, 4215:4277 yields 1.10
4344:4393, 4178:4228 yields 1.15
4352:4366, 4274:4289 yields 1.18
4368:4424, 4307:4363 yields 1.05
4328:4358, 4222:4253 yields 1.07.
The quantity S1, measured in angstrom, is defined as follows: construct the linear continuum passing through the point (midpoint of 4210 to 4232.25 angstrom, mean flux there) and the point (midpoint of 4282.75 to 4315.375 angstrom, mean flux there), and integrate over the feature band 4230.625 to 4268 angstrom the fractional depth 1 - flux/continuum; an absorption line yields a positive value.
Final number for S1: -2.7 angstrom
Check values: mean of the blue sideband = 16.1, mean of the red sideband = 14.5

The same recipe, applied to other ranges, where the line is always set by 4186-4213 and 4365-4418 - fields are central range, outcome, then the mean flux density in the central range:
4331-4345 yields 0.50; 16.6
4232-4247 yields -1.23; 17.1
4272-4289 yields 0.40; 16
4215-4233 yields -0.40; 15.9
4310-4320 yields 0.19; 16.6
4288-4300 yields 1.23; 14.9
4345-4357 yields -0.07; 17.5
